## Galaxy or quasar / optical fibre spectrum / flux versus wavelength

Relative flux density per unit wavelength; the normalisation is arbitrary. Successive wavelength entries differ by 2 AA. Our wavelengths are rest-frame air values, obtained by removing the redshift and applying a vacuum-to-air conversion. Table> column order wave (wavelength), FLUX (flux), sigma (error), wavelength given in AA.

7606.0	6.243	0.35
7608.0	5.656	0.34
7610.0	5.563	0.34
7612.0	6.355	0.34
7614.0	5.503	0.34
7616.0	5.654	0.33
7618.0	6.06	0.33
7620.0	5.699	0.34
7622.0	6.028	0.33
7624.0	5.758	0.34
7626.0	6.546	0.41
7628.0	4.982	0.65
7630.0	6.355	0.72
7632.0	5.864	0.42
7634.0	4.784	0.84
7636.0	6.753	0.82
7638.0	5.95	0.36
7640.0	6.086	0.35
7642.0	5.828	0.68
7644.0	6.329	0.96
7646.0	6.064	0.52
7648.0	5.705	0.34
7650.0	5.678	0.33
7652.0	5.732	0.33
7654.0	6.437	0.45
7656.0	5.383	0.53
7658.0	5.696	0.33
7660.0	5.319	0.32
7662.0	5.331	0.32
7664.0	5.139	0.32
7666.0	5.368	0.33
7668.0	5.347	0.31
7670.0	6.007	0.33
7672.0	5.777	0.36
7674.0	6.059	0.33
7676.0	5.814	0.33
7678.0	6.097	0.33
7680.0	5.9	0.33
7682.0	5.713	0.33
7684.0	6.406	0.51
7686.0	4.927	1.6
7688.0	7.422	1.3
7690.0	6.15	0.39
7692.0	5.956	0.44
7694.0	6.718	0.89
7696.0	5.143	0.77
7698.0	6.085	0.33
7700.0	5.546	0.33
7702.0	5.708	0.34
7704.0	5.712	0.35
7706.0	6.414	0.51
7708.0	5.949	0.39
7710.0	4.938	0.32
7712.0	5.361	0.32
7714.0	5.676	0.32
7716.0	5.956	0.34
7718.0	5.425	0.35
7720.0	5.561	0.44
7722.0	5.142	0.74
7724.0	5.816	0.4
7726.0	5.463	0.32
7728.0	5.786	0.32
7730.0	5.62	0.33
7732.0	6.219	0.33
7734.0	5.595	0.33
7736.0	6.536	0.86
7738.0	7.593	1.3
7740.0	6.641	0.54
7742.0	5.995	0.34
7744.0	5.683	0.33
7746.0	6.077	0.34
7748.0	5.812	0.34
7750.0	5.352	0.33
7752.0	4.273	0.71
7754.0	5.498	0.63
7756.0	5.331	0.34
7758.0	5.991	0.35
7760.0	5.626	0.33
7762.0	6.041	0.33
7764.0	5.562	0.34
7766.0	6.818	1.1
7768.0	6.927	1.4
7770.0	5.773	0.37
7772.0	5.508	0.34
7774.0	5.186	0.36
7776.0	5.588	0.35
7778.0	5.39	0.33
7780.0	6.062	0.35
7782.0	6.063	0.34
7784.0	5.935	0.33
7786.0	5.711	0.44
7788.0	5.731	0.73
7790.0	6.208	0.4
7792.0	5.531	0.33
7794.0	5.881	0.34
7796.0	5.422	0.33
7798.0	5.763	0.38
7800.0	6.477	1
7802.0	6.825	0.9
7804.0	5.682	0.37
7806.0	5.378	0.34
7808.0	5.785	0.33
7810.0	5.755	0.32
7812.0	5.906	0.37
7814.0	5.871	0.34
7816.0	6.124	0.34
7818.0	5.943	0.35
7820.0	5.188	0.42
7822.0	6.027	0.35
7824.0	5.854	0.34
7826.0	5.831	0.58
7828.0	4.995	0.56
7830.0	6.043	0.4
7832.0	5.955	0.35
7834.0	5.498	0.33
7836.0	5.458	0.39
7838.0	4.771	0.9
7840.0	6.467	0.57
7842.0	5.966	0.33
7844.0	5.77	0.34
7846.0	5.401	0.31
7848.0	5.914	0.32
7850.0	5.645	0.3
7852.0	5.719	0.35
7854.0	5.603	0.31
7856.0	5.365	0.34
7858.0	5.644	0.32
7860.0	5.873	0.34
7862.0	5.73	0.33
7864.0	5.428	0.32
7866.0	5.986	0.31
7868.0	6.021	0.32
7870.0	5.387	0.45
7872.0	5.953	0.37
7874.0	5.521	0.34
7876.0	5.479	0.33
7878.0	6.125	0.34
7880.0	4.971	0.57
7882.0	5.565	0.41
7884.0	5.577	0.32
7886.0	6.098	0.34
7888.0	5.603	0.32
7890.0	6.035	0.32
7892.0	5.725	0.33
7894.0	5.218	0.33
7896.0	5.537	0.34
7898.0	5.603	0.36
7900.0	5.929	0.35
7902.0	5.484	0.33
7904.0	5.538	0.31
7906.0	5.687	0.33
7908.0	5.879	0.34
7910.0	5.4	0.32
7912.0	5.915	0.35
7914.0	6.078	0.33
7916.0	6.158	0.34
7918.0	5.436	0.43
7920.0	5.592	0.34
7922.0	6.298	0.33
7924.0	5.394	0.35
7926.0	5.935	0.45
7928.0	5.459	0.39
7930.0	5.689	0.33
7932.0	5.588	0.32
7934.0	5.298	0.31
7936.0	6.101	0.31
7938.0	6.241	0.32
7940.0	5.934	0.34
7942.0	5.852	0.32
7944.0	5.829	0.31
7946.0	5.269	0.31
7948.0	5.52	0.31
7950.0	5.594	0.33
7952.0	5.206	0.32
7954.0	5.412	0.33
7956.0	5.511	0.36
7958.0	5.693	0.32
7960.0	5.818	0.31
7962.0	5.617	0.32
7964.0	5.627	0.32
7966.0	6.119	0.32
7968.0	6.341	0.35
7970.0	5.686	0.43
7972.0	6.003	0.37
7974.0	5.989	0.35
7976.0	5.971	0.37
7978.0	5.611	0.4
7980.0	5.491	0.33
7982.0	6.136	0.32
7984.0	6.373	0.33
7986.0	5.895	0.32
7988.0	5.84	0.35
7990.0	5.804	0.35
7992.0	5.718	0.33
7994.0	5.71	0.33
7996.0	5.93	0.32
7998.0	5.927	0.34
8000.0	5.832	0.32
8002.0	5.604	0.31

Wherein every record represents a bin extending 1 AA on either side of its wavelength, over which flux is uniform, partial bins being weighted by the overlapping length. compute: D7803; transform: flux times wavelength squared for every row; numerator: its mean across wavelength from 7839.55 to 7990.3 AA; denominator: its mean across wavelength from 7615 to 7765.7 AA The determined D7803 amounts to 1.0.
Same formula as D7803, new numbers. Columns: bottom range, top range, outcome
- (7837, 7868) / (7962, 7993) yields 1.07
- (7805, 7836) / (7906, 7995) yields 1.04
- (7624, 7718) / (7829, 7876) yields 1.02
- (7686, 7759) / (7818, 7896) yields 1.01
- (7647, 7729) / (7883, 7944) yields 1.06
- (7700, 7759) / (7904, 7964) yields 1.04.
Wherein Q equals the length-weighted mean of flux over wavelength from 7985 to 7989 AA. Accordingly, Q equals 5.87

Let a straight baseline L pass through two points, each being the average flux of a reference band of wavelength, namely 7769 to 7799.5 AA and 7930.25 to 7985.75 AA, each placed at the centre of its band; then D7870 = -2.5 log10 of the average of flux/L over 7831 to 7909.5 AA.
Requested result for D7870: 0.02 mag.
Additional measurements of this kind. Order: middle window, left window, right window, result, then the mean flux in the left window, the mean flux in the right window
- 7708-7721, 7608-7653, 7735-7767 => 0.07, 5.87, 5.93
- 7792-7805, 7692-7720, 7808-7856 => -0.05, 5.74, 5.72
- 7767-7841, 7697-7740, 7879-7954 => -0.01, 5.83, 5.68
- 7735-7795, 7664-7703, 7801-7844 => -0.01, 5.88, 5.78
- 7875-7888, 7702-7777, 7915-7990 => 0.03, 5.79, 5.77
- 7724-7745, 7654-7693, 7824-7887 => -0.06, 5.8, 5.67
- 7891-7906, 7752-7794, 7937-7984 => 0.04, 5.79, 5.77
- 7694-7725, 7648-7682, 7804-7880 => 0.01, 5.69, 5.7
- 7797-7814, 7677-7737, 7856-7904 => -0.04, 5.83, 5.66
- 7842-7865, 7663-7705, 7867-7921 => 0.01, 5.86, 5.69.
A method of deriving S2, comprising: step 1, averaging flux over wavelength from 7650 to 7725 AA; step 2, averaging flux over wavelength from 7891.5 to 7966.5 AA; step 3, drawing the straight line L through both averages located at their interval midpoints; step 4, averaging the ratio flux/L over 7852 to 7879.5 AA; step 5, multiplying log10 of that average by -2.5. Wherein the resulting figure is 0.00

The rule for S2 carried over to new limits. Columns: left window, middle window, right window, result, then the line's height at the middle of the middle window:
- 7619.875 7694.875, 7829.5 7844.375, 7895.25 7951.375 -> 0.008 mag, 5.77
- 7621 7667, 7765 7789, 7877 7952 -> -0.027 mag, 5.74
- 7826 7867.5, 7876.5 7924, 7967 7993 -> 0.012 mag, 5.77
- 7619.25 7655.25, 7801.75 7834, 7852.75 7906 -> -0.013 mag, 5.72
